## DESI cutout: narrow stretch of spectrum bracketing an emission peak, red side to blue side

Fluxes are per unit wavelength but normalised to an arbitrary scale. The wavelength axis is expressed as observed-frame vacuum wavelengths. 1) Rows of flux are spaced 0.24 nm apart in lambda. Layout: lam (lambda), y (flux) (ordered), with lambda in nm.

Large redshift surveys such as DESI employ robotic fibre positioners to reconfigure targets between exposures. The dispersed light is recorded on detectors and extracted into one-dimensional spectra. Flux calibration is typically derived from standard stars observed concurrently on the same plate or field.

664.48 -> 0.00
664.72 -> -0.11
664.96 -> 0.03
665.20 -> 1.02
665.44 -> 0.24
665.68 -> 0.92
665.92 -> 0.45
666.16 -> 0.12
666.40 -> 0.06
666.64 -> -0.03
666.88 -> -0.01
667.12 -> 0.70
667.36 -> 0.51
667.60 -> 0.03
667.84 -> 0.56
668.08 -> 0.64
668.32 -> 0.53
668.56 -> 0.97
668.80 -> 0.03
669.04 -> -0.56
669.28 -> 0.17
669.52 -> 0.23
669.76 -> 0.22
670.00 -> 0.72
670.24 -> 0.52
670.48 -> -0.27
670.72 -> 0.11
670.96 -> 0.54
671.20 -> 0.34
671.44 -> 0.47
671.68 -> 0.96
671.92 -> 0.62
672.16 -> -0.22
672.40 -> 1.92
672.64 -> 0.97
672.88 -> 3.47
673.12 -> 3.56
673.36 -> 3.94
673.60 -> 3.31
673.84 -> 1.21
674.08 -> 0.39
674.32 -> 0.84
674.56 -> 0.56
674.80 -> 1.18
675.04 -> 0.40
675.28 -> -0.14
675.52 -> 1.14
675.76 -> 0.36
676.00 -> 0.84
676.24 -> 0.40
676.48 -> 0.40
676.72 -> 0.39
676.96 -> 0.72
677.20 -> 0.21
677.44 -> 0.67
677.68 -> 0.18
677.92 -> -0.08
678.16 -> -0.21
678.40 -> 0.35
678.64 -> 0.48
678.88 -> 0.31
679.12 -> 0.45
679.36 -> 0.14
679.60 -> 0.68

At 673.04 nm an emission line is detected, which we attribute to [O II] 3727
